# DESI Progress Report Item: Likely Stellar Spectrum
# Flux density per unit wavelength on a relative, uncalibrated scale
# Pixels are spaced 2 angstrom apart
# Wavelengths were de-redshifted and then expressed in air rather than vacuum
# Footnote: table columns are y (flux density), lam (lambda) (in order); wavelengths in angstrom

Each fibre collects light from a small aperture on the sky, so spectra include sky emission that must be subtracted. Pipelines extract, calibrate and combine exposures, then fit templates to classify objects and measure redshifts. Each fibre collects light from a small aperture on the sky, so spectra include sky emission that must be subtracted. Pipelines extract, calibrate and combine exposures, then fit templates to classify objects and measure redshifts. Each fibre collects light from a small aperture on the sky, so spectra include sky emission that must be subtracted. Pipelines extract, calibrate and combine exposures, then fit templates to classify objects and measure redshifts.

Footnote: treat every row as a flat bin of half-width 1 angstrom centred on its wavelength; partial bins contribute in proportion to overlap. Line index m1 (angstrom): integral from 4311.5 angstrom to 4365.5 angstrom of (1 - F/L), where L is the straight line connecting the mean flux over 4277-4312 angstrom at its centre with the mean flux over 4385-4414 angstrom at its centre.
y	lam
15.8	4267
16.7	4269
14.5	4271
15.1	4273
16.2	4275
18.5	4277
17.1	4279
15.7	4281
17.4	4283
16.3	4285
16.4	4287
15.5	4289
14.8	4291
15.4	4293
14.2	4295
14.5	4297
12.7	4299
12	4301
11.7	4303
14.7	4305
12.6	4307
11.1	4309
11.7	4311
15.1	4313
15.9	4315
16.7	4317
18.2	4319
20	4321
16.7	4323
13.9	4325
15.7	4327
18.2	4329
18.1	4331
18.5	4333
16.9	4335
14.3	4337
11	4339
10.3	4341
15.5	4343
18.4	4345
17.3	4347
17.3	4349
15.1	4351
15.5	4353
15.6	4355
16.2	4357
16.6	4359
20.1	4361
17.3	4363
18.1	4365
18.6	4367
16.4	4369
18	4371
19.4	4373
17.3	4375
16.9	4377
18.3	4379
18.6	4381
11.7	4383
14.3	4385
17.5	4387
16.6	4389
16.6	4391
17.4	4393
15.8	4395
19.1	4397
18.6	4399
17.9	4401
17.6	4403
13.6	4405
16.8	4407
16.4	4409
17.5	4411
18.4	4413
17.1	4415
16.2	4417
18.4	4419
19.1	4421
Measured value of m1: -2.77 angstrom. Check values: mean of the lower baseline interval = 14.5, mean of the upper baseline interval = 17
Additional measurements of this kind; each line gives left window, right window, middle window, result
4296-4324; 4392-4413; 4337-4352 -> 0.6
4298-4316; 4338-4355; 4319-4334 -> -3.5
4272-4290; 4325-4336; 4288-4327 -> 5.1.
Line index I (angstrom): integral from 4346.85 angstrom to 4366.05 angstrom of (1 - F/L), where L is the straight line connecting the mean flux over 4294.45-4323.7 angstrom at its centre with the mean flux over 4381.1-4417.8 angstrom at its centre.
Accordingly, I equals -1.54 angstrom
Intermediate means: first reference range 14.5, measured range 16.9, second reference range 16.7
